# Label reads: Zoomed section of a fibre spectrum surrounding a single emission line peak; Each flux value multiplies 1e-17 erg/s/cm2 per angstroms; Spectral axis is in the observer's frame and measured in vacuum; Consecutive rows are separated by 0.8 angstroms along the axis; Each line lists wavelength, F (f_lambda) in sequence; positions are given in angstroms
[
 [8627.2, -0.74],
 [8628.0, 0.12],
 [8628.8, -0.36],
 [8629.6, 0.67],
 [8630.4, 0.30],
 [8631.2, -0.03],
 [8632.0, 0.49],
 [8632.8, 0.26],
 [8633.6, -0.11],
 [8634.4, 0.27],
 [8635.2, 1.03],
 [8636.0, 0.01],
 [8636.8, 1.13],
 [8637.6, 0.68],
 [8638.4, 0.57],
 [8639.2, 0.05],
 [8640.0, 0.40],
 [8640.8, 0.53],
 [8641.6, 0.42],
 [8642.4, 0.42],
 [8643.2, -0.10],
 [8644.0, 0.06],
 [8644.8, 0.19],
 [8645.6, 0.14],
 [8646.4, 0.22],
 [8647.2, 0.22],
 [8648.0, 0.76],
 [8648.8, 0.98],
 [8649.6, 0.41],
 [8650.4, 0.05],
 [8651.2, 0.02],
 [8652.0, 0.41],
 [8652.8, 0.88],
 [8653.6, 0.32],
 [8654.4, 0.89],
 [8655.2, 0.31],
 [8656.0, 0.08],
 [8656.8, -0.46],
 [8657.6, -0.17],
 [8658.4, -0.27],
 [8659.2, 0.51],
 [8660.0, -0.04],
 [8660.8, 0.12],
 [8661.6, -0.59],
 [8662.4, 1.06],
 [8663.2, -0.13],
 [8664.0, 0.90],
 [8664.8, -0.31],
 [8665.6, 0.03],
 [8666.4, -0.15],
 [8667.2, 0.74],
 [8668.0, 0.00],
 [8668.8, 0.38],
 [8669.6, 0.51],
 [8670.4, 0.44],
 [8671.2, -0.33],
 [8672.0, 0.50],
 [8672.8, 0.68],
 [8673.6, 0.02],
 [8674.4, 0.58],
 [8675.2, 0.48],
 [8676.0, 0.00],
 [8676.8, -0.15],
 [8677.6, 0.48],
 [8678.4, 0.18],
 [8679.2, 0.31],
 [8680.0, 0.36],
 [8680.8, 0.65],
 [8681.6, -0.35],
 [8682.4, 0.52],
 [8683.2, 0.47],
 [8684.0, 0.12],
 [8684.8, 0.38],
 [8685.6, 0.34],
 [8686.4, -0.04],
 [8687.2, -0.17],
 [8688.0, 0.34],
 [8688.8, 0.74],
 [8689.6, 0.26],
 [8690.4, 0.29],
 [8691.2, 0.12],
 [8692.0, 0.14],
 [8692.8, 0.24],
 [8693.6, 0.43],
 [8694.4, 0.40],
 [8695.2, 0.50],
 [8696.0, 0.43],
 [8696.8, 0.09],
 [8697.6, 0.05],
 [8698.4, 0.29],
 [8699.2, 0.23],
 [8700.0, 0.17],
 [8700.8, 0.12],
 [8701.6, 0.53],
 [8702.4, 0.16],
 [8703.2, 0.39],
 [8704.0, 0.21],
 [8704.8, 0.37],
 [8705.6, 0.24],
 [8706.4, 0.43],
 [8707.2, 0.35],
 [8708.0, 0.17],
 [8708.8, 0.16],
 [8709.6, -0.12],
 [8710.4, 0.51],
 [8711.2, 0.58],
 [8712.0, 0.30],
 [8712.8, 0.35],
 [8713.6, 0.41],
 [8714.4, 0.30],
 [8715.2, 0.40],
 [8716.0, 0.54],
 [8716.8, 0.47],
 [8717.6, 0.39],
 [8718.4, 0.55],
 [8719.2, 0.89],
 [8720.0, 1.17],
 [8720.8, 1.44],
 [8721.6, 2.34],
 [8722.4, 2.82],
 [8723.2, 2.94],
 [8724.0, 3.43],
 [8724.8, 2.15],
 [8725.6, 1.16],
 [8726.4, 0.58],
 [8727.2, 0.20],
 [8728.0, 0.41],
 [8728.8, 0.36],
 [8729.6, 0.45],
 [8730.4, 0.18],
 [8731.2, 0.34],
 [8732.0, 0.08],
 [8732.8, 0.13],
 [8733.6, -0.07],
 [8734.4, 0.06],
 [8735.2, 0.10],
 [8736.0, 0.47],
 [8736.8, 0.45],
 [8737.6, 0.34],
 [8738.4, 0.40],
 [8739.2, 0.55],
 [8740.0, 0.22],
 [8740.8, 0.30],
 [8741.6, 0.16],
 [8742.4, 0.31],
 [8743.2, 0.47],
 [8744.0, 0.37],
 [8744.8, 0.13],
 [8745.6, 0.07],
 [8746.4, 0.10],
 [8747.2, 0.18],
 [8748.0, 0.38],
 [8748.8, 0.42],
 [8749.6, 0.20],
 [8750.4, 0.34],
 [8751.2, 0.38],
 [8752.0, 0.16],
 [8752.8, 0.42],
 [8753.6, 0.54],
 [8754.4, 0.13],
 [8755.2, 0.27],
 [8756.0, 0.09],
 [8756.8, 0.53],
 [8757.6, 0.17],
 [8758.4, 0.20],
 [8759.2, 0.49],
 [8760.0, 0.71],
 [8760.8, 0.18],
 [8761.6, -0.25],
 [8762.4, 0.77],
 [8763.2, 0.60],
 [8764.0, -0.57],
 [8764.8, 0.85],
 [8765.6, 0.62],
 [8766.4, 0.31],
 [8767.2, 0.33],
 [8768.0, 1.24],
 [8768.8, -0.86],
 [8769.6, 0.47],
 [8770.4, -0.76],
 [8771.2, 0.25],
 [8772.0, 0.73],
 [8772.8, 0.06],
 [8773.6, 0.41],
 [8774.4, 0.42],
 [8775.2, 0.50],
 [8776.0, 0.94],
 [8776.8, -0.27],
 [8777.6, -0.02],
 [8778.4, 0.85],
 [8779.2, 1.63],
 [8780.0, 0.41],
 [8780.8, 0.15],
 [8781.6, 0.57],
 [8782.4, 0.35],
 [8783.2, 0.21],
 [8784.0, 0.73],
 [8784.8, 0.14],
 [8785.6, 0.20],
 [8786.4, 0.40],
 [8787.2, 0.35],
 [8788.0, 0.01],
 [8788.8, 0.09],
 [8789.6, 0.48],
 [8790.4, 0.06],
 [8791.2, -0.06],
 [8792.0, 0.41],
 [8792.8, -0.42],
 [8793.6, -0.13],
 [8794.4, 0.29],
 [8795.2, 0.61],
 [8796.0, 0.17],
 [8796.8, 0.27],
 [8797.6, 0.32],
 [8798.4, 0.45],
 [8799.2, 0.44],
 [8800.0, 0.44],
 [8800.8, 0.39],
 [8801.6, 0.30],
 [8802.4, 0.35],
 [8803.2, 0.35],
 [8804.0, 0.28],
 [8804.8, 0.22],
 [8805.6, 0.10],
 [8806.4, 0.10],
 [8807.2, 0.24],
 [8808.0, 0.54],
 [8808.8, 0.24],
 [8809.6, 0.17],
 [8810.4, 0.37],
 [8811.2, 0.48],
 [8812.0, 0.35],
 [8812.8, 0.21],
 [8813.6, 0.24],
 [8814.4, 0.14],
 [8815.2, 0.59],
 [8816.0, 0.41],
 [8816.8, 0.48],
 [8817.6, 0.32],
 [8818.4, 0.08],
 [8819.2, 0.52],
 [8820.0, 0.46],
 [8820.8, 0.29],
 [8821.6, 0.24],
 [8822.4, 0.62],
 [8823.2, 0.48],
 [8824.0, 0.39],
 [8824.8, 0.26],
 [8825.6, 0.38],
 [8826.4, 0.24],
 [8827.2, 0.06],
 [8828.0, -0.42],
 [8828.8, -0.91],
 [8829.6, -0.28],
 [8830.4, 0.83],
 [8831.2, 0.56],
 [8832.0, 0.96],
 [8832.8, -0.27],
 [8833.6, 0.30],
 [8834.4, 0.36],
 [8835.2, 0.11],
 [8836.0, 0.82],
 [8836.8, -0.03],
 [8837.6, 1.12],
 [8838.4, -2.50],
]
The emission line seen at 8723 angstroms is Hbeta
